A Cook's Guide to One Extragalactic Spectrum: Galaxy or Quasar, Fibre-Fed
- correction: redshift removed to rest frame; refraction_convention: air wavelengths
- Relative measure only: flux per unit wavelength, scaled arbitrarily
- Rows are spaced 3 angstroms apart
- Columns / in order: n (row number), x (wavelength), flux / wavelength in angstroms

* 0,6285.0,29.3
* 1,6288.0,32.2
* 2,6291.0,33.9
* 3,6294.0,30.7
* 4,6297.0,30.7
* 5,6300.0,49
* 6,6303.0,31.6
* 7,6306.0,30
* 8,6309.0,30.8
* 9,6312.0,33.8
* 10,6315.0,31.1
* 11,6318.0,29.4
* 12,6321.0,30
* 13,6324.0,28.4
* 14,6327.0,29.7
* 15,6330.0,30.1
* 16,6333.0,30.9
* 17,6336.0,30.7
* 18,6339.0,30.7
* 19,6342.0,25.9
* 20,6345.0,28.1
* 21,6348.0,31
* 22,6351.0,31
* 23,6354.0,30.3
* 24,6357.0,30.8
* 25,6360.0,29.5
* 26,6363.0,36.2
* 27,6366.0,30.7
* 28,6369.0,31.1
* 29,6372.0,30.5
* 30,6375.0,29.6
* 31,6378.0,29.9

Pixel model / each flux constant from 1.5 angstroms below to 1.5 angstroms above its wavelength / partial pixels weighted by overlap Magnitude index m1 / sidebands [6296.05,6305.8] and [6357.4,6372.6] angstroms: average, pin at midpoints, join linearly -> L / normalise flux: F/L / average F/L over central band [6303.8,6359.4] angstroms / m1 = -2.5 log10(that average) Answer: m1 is 0.134 mag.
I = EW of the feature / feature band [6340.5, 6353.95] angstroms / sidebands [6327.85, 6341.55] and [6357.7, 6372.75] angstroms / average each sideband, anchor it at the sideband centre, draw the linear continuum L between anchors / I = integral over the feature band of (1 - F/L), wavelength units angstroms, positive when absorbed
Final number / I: 0.7 angstroms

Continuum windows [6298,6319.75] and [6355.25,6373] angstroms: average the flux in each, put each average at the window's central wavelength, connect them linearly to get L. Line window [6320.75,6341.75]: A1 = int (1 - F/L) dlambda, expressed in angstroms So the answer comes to 1.9 angstroms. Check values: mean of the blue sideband 33.6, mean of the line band 29.8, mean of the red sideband 31.5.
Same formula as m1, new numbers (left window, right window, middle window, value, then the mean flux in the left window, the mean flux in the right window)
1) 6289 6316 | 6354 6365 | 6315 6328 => 0.12 mag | 33.5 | 31.8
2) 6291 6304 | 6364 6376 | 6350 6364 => 0.01 mag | 35.5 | 30.8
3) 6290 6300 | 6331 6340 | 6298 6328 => 0.01 mag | 34.2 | 30.7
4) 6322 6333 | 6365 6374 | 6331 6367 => -0.01 mag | 29.6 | 30.7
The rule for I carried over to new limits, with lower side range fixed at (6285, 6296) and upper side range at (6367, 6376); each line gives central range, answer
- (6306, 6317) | 0.0 angstroms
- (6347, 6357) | 0.0 angstroms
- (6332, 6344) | 0.6 angstroms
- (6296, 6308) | -1.4 angstroms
